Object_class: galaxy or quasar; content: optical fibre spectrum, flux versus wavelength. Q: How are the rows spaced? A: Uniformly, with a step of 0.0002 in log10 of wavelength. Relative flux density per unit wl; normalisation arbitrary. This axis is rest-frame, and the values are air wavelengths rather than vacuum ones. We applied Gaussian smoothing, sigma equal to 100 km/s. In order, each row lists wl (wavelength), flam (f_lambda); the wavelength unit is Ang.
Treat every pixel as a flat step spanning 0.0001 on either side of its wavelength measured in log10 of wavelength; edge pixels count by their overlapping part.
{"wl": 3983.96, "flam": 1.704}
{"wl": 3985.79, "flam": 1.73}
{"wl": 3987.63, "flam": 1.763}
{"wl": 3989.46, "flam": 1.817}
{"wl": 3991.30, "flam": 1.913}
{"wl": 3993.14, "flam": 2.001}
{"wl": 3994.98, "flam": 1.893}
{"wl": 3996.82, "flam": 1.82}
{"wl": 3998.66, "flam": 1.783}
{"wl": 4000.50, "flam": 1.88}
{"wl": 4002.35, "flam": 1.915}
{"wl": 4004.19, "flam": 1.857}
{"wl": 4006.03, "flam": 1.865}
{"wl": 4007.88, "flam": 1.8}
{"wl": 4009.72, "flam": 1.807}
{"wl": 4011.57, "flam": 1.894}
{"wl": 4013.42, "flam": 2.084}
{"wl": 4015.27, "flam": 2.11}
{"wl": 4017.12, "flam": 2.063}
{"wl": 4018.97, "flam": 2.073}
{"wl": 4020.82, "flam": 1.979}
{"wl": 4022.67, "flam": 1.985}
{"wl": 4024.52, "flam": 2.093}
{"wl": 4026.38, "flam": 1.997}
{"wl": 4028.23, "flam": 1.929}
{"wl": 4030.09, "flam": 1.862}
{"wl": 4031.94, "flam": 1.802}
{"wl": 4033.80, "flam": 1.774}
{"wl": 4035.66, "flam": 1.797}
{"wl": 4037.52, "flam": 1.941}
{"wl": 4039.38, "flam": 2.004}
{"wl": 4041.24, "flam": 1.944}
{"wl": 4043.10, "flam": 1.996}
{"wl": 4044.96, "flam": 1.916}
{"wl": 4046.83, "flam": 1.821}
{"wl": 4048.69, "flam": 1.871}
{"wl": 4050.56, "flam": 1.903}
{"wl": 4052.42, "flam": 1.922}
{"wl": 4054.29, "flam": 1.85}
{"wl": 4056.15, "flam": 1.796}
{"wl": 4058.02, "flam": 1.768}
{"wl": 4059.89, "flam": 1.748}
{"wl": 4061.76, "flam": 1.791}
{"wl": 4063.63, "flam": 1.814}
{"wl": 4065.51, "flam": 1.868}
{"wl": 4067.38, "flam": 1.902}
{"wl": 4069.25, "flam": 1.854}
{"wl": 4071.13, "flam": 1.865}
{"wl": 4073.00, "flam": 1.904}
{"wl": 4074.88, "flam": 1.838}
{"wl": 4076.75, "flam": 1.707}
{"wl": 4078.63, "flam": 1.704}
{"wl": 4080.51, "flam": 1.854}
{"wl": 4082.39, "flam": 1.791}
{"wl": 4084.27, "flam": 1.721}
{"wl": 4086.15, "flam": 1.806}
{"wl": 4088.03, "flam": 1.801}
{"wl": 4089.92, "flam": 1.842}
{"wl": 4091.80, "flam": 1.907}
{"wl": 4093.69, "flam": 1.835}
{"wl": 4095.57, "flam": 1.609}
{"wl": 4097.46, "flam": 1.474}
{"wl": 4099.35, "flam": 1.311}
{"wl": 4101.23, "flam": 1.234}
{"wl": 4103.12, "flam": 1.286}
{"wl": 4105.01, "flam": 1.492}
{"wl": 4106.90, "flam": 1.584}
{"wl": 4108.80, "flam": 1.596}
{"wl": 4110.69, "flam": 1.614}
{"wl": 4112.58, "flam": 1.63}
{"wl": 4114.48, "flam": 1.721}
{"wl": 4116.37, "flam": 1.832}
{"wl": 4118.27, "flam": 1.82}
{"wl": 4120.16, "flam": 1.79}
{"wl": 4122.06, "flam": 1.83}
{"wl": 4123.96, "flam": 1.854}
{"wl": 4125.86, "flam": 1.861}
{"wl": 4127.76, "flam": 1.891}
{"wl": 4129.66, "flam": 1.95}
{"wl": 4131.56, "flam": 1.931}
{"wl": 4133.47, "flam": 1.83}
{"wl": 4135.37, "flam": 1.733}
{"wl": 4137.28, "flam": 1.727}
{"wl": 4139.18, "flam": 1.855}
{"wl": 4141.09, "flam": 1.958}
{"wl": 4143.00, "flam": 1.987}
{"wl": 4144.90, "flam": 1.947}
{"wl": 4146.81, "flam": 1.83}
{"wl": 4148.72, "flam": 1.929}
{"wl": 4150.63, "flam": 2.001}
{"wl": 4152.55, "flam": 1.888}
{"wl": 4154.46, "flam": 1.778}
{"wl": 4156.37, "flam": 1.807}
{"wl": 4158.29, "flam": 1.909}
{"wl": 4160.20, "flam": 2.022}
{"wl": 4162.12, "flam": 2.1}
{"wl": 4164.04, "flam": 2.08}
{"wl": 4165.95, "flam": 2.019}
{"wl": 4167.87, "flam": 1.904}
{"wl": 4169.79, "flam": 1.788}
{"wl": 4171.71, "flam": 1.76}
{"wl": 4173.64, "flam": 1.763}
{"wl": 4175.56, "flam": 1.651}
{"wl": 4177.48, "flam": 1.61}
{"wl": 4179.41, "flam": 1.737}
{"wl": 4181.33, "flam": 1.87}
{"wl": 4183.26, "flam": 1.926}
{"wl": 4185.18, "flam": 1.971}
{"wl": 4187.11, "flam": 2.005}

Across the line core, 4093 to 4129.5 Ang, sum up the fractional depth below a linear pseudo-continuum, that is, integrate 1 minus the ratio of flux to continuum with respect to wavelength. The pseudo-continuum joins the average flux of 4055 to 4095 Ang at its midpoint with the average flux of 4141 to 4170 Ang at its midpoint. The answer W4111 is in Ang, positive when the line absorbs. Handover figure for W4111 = 4.3 Ang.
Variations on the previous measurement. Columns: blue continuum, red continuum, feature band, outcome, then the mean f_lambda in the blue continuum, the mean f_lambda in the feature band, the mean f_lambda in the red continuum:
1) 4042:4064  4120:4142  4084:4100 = 1.25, 1.85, 1.71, 1.85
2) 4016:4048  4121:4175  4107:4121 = 1.45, 1.94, 1.71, 1.89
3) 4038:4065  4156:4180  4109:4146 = 0.75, 1.87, 1.83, 1.86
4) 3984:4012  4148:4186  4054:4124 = 5.12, 1.84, 1.72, 1.87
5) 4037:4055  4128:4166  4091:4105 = 2.91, 1.92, 1.52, 1.91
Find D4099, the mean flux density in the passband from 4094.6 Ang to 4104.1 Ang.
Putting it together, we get 1.39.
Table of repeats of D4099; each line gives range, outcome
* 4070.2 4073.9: 1.89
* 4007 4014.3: 1.9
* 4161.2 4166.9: 2.07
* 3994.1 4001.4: 1.84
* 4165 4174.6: 1.85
